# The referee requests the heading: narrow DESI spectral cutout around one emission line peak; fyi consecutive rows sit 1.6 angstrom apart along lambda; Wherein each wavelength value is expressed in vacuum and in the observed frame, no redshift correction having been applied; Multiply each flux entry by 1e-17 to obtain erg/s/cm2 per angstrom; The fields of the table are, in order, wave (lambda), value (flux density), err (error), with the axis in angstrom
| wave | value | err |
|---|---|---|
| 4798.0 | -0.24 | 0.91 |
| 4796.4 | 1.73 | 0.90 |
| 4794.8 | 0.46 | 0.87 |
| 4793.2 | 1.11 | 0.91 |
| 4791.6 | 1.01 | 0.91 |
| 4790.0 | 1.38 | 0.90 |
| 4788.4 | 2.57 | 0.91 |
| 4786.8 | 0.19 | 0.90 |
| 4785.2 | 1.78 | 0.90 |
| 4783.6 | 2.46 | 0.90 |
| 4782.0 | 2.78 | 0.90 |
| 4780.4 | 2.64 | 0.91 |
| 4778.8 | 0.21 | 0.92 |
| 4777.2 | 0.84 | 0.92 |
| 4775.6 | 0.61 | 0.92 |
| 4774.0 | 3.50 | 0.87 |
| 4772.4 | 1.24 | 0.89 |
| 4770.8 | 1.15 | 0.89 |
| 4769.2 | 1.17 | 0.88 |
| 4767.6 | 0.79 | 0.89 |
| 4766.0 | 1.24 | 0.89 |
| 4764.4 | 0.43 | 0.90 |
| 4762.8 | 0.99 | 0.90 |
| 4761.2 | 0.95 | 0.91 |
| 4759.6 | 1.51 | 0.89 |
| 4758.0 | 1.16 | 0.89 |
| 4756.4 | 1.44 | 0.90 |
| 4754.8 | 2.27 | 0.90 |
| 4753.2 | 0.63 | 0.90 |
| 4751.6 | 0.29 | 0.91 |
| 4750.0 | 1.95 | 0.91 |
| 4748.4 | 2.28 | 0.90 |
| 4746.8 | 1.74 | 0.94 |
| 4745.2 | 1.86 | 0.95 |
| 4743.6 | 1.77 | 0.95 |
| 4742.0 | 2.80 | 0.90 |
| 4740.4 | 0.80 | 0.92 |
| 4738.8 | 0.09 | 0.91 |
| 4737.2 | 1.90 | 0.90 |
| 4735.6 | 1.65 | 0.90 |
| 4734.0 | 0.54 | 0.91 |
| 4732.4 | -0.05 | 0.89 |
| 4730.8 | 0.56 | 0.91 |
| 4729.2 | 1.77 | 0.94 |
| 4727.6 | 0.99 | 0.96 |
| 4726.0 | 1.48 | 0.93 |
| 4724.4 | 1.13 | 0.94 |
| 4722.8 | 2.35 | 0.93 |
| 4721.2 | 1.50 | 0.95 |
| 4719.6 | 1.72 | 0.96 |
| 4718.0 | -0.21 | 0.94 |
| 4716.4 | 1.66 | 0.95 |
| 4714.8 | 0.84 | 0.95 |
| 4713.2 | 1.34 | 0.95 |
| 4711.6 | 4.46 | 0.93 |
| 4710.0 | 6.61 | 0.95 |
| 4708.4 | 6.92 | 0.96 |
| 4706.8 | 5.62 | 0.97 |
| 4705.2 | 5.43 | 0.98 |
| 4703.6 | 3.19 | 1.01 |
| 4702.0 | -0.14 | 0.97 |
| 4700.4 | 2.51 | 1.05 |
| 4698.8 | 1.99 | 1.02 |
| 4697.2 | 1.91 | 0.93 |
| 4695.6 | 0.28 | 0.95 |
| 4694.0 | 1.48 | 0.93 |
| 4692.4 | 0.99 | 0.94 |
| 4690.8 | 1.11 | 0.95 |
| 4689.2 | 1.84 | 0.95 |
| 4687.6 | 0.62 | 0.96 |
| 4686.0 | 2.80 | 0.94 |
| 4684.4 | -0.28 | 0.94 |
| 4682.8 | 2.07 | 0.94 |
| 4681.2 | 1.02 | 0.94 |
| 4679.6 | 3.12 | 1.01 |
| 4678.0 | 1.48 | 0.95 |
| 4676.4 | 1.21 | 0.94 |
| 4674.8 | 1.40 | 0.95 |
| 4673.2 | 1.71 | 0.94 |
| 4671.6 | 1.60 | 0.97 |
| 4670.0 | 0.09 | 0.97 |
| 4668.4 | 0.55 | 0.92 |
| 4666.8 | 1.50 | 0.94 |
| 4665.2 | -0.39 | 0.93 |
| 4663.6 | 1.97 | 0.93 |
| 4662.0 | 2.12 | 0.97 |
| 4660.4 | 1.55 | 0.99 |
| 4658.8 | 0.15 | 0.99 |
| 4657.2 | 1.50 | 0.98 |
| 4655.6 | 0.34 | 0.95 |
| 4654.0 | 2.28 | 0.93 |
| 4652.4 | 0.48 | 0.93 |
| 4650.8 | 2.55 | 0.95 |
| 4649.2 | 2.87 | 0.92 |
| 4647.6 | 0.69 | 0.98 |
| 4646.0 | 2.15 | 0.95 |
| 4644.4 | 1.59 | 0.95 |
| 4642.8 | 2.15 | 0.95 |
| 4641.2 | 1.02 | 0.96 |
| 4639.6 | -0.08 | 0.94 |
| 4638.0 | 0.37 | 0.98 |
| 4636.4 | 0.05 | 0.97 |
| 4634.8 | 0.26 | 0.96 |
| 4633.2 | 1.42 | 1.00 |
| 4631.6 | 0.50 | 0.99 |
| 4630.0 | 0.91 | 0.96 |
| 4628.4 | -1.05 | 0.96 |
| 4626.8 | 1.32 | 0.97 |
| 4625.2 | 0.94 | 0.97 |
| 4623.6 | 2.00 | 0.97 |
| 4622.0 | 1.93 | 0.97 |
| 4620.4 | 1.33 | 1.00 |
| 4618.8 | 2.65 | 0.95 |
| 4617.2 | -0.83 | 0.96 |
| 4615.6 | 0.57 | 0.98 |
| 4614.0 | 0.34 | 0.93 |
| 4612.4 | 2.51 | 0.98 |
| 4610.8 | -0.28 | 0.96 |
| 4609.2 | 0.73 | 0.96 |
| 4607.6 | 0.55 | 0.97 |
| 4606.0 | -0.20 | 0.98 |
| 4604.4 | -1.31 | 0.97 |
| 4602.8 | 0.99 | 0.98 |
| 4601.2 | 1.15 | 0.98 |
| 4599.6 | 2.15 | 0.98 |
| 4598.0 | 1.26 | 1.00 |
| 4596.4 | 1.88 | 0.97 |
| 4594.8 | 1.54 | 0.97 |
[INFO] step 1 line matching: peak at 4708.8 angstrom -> [O II]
